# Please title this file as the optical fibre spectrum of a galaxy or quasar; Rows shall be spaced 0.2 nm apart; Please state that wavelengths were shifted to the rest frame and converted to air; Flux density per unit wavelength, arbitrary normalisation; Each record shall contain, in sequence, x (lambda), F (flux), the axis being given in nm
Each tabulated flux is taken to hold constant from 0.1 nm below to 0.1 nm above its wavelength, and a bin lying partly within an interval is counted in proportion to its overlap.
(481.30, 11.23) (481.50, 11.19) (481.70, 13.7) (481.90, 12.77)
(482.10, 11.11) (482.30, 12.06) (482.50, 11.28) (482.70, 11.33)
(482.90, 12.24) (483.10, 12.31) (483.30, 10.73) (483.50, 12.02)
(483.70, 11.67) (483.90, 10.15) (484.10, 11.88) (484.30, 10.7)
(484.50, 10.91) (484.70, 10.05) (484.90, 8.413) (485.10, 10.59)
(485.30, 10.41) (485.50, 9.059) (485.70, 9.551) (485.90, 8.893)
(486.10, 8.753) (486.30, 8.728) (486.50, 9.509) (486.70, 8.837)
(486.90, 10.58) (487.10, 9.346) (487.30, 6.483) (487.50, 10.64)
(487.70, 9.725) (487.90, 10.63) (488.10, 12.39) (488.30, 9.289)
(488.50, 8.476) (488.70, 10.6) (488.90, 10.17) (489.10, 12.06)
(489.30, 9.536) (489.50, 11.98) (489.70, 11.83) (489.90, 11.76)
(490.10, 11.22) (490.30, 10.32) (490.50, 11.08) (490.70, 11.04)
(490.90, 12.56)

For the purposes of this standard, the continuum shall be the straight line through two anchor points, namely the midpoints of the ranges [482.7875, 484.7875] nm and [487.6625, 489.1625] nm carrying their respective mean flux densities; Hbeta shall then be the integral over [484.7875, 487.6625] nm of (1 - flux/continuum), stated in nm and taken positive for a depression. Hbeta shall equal 0.407 nm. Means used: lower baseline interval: 11.3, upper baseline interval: 10.4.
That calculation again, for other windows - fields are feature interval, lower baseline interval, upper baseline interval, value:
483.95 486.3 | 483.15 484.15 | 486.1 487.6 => 0.100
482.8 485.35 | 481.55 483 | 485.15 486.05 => -0.064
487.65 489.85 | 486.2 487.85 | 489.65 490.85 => -0.070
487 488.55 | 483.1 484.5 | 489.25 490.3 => 0.220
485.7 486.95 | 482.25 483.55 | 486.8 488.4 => 0.142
